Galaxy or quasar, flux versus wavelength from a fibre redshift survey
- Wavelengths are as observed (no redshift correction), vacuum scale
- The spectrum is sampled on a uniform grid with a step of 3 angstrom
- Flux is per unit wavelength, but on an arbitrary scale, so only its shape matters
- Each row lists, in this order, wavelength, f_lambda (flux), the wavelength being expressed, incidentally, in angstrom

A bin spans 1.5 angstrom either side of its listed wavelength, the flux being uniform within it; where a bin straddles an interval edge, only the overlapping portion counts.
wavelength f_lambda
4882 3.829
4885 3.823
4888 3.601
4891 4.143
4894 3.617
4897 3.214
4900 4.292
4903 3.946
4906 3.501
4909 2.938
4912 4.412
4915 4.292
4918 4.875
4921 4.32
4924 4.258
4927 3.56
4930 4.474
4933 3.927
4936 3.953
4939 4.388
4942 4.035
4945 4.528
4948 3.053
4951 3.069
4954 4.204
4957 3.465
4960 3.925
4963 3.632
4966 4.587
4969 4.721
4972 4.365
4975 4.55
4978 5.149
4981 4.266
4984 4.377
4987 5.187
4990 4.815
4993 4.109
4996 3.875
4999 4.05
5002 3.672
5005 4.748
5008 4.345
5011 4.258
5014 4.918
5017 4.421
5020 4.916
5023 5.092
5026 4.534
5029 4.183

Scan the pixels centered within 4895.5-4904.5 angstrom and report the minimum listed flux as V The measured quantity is 3.214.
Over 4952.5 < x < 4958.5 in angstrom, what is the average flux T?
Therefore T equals 3.83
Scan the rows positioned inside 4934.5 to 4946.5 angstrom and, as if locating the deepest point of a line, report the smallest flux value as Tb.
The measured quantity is 3.953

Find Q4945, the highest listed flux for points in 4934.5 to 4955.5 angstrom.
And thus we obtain 4.528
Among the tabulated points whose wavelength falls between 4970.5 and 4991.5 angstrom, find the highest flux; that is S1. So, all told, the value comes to 5.187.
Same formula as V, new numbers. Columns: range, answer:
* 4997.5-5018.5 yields 3.672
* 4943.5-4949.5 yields 3.053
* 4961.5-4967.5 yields 3.632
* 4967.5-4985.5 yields 4.266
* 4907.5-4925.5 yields 2.938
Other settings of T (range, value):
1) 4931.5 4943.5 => 4.08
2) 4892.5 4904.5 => 3.77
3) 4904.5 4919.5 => 4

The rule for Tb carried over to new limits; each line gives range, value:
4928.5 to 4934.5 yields 3.927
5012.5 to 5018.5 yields 4.421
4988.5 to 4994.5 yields 4.109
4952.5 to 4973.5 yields 3.465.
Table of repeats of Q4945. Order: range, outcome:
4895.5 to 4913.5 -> 4.412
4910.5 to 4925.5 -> 4.875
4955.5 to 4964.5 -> 3.925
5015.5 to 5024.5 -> 5.092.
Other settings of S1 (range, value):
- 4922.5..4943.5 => 4.474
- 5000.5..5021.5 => 4.918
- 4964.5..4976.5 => 4.721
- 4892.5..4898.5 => 3.617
